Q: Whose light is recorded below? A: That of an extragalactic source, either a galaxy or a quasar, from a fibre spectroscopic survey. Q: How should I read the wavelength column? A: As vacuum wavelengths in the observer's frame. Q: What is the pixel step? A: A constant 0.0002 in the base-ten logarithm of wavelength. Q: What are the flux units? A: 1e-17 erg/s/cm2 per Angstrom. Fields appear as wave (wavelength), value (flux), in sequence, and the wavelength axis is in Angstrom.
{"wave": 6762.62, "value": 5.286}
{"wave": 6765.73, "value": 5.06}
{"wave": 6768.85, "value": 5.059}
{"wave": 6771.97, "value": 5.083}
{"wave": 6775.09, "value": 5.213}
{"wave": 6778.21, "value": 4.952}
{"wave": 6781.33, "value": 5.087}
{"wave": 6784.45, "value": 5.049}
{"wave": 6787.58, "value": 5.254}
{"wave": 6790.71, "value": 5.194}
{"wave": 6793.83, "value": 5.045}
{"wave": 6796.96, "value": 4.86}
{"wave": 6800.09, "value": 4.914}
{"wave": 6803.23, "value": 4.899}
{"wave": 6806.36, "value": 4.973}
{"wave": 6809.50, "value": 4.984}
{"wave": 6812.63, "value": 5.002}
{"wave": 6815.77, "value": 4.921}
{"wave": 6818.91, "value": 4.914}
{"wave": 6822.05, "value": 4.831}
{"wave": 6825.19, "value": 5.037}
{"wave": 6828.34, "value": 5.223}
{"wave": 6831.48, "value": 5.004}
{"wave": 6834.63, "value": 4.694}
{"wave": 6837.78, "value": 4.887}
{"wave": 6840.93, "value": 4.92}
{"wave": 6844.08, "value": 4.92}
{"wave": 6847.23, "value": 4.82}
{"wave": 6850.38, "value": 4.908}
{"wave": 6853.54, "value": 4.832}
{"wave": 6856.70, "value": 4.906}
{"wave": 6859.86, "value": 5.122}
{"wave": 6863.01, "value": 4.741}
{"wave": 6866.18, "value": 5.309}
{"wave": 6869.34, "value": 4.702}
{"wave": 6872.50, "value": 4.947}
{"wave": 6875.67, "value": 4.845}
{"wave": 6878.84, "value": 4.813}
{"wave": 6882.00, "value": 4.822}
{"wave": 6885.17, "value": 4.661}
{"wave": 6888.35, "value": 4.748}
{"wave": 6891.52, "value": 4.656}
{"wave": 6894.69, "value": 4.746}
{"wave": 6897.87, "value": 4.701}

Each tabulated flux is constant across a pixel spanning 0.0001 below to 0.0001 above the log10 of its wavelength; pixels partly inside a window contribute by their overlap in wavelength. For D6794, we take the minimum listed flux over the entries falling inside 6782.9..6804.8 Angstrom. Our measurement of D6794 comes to 4.86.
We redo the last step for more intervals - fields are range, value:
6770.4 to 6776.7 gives 5.083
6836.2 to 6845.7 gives 4.887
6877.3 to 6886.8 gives 4.661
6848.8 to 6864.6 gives 4.741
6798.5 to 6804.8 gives 4.899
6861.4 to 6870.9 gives 4.702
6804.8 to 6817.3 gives 4.921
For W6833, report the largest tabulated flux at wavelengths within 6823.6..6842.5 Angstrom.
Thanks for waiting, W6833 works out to 5.223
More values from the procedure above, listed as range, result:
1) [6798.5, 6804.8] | 4.914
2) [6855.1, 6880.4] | 5.309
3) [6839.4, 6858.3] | 4.92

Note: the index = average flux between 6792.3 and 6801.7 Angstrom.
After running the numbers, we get 4.94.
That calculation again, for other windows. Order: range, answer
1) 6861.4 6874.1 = 4.93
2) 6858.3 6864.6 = 4.93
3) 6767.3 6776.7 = 5.12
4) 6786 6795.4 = 5.16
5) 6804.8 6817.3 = 4.97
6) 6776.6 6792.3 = 5.11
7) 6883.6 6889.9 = 4.7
